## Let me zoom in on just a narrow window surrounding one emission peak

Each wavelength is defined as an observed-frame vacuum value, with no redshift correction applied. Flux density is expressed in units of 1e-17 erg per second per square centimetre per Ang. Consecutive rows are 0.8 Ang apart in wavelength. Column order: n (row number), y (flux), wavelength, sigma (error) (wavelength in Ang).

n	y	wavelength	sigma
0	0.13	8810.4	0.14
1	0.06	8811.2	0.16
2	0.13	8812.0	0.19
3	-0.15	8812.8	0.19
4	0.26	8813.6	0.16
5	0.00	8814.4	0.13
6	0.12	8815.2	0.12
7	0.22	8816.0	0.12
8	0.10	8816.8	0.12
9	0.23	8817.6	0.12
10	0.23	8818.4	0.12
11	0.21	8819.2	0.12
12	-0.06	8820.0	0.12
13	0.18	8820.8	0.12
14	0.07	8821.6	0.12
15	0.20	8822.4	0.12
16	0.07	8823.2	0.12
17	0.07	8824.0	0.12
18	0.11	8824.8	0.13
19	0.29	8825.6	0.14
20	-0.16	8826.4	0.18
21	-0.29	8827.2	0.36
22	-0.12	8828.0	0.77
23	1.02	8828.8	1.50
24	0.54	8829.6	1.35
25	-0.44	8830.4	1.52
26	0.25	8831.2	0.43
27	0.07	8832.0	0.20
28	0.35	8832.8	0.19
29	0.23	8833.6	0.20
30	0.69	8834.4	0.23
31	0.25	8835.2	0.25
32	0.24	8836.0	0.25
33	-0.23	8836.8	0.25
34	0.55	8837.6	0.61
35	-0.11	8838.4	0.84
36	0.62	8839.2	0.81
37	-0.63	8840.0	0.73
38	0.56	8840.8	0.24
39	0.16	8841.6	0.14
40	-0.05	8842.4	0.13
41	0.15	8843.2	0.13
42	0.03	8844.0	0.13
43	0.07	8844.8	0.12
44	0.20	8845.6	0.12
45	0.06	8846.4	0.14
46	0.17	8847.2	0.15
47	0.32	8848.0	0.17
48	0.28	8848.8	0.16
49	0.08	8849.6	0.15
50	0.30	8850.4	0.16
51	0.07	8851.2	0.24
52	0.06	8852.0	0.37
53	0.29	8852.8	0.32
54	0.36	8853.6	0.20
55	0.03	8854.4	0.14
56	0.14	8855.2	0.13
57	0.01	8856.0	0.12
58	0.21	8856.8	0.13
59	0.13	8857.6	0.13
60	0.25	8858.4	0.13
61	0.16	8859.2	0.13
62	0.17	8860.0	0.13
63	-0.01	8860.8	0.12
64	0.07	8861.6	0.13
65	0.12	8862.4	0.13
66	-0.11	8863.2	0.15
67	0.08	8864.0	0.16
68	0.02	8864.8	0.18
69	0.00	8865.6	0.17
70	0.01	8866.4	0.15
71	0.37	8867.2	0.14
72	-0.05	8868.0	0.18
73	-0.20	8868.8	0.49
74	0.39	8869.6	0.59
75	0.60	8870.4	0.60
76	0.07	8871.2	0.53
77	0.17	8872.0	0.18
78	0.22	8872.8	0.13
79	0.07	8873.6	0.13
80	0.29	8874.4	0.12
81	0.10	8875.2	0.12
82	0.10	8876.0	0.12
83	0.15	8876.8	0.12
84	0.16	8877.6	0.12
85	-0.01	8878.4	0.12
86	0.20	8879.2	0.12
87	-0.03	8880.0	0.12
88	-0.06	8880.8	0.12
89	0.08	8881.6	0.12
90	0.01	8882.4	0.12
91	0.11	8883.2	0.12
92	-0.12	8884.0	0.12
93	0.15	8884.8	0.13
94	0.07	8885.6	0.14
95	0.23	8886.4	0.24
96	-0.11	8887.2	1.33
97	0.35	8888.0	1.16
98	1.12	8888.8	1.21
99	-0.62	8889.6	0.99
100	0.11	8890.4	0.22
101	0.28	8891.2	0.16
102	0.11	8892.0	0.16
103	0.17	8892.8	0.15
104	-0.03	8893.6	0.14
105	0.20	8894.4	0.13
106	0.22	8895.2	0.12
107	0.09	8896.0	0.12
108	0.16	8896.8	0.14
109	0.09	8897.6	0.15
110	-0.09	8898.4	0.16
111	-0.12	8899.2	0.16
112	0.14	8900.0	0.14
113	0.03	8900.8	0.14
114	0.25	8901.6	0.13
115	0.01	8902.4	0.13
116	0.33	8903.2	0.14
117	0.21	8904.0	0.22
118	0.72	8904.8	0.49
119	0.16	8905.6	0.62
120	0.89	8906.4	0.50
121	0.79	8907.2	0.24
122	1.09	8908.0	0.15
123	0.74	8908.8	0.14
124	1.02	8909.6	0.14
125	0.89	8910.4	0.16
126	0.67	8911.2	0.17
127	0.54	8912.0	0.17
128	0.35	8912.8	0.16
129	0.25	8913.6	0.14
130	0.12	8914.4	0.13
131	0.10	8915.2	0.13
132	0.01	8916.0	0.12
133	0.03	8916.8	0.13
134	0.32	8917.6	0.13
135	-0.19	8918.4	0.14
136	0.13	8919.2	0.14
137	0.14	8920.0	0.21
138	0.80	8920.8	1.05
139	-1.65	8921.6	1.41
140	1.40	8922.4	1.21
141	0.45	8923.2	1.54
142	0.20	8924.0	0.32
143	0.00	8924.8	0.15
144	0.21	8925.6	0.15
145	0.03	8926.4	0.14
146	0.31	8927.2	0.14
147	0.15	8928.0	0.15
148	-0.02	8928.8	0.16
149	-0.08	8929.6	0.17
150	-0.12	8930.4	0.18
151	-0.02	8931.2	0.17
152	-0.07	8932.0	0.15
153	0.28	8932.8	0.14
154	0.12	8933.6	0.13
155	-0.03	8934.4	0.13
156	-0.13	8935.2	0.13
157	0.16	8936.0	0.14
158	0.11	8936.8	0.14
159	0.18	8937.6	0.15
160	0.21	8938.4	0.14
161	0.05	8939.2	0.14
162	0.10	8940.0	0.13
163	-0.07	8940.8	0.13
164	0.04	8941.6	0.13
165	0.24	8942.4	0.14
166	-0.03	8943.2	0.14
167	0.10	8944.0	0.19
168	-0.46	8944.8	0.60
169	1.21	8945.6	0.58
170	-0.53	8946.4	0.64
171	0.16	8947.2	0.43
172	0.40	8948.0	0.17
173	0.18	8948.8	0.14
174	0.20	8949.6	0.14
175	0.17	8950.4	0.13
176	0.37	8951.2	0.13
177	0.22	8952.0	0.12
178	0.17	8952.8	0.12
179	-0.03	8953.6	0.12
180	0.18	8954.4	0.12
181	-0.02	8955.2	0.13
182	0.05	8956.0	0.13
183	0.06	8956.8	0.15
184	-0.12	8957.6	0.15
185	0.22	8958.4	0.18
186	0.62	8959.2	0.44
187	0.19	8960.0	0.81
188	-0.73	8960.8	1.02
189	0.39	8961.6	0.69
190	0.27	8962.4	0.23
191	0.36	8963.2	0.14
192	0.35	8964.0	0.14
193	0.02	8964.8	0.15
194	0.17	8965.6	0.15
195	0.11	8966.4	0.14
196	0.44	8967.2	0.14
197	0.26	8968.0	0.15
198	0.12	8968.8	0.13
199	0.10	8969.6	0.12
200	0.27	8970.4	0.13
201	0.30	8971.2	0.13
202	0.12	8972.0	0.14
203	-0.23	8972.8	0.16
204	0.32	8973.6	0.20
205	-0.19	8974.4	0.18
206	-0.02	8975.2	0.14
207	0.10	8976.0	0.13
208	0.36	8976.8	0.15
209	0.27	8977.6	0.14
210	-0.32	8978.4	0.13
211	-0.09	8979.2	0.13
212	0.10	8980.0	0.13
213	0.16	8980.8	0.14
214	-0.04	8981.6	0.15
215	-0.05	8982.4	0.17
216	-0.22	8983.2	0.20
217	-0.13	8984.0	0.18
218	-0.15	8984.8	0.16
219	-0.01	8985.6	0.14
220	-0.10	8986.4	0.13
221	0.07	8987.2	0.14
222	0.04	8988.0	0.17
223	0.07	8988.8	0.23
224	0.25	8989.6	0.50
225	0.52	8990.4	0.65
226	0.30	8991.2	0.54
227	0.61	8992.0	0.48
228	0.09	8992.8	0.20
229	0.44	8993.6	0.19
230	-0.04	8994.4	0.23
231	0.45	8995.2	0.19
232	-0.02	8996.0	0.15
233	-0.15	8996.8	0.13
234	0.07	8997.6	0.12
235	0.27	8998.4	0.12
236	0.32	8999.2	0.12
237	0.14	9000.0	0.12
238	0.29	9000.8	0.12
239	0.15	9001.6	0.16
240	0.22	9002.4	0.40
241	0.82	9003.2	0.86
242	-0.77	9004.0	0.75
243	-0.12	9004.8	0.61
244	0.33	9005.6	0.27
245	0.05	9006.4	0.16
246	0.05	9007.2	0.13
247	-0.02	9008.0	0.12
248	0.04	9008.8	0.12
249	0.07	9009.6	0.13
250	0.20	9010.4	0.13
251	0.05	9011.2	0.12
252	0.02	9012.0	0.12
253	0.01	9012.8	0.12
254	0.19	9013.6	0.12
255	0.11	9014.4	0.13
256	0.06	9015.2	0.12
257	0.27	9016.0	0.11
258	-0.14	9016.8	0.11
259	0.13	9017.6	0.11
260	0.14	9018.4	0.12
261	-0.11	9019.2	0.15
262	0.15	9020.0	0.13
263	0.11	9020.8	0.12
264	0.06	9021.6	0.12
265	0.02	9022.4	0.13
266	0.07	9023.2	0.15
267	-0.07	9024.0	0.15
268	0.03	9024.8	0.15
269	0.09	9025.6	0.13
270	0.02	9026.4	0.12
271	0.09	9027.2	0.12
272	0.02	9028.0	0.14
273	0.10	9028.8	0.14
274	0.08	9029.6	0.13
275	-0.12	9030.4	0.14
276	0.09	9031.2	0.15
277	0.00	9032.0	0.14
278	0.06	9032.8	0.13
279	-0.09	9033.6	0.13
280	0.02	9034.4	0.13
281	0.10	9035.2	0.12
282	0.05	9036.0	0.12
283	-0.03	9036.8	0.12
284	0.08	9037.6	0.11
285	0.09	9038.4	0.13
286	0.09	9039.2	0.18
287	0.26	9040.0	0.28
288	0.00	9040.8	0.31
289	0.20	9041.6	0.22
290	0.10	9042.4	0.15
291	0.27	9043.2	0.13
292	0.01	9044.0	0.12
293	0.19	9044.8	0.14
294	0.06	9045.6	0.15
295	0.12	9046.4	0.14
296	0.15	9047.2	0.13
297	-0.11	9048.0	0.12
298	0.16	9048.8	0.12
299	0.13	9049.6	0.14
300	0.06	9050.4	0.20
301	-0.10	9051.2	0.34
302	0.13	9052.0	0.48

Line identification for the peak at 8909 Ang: H-beta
